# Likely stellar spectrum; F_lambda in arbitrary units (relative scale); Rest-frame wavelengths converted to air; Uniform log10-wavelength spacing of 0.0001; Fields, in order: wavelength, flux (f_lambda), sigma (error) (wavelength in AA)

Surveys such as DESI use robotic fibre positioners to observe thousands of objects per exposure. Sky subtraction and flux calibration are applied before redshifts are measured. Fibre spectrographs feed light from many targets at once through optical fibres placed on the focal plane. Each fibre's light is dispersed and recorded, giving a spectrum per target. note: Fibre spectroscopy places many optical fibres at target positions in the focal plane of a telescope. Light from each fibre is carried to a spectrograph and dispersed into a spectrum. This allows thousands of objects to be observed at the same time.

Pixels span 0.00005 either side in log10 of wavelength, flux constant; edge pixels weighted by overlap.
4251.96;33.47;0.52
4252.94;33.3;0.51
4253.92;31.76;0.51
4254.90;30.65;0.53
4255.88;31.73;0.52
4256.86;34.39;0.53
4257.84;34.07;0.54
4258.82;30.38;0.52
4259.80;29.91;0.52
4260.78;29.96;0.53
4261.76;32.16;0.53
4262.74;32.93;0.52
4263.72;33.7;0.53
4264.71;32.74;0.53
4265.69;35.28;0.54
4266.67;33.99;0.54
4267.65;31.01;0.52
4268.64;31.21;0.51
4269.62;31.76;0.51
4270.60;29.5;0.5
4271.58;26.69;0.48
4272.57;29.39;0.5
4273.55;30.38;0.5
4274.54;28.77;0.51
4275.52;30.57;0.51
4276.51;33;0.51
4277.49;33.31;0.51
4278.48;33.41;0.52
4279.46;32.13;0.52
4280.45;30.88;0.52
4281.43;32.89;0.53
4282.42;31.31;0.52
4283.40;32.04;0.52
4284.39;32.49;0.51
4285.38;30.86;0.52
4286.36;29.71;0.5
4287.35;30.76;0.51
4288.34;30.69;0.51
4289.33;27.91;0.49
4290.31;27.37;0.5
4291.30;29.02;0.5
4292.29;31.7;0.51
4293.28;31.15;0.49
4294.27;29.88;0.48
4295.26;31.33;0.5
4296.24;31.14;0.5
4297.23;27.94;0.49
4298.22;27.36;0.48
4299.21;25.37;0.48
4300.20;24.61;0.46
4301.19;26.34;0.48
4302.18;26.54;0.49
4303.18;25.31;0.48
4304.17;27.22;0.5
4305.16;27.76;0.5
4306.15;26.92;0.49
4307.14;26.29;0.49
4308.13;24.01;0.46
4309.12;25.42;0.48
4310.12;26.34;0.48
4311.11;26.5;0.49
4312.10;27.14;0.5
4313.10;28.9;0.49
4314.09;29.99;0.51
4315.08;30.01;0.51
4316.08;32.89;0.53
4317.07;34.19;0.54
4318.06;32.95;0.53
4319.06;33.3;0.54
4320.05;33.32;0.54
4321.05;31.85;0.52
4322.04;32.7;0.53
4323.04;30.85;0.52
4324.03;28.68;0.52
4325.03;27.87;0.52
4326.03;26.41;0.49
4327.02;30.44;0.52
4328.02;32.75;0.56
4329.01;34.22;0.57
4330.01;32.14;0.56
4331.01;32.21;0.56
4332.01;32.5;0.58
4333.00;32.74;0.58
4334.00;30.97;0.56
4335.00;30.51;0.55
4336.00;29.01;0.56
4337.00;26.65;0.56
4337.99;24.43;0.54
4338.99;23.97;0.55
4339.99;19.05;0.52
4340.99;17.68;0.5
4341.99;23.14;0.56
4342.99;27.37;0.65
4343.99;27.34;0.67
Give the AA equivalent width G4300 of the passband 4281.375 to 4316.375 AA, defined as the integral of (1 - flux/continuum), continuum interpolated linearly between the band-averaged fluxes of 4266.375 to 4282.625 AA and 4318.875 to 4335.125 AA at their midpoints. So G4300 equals 2.9 AA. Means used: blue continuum 31.1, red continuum 31.4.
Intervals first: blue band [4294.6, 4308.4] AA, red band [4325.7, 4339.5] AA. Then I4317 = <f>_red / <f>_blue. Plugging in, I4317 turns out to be 1.1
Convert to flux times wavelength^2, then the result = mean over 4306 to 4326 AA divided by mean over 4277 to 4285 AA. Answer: 0.93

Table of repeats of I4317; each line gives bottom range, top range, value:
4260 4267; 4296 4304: 0.81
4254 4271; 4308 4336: 0.95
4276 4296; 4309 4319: 0.96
